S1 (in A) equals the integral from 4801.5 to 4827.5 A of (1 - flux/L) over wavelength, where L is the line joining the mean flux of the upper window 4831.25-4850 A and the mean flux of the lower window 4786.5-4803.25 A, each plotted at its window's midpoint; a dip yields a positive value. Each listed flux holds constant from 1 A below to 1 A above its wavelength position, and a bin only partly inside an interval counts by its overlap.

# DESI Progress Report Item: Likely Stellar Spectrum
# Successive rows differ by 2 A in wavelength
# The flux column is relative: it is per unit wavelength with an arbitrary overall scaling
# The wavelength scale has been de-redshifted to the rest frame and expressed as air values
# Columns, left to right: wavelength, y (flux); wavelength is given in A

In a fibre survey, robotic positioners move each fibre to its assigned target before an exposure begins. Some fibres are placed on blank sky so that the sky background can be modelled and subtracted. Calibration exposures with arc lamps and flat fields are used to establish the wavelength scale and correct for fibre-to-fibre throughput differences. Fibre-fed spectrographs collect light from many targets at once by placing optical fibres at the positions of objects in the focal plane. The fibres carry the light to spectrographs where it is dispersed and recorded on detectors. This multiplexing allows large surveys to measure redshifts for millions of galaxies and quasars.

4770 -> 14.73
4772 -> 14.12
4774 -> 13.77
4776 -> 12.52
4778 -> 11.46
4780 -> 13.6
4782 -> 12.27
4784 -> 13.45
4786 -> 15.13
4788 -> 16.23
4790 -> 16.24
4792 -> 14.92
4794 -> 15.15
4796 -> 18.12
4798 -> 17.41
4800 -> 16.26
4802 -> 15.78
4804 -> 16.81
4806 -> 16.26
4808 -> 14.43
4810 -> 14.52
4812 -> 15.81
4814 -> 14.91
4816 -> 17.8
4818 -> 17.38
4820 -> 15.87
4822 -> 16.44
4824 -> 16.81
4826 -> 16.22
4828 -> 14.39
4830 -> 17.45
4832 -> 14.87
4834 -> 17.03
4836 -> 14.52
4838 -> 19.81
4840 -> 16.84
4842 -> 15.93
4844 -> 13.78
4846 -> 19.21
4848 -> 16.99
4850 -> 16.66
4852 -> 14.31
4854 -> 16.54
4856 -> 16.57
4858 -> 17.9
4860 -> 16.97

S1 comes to 0.53 A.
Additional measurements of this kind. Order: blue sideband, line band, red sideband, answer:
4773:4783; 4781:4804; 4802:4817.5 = -2.3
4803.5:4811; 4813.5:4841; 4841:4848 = -0.9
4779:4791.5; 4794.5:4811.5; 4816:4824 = -0.6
